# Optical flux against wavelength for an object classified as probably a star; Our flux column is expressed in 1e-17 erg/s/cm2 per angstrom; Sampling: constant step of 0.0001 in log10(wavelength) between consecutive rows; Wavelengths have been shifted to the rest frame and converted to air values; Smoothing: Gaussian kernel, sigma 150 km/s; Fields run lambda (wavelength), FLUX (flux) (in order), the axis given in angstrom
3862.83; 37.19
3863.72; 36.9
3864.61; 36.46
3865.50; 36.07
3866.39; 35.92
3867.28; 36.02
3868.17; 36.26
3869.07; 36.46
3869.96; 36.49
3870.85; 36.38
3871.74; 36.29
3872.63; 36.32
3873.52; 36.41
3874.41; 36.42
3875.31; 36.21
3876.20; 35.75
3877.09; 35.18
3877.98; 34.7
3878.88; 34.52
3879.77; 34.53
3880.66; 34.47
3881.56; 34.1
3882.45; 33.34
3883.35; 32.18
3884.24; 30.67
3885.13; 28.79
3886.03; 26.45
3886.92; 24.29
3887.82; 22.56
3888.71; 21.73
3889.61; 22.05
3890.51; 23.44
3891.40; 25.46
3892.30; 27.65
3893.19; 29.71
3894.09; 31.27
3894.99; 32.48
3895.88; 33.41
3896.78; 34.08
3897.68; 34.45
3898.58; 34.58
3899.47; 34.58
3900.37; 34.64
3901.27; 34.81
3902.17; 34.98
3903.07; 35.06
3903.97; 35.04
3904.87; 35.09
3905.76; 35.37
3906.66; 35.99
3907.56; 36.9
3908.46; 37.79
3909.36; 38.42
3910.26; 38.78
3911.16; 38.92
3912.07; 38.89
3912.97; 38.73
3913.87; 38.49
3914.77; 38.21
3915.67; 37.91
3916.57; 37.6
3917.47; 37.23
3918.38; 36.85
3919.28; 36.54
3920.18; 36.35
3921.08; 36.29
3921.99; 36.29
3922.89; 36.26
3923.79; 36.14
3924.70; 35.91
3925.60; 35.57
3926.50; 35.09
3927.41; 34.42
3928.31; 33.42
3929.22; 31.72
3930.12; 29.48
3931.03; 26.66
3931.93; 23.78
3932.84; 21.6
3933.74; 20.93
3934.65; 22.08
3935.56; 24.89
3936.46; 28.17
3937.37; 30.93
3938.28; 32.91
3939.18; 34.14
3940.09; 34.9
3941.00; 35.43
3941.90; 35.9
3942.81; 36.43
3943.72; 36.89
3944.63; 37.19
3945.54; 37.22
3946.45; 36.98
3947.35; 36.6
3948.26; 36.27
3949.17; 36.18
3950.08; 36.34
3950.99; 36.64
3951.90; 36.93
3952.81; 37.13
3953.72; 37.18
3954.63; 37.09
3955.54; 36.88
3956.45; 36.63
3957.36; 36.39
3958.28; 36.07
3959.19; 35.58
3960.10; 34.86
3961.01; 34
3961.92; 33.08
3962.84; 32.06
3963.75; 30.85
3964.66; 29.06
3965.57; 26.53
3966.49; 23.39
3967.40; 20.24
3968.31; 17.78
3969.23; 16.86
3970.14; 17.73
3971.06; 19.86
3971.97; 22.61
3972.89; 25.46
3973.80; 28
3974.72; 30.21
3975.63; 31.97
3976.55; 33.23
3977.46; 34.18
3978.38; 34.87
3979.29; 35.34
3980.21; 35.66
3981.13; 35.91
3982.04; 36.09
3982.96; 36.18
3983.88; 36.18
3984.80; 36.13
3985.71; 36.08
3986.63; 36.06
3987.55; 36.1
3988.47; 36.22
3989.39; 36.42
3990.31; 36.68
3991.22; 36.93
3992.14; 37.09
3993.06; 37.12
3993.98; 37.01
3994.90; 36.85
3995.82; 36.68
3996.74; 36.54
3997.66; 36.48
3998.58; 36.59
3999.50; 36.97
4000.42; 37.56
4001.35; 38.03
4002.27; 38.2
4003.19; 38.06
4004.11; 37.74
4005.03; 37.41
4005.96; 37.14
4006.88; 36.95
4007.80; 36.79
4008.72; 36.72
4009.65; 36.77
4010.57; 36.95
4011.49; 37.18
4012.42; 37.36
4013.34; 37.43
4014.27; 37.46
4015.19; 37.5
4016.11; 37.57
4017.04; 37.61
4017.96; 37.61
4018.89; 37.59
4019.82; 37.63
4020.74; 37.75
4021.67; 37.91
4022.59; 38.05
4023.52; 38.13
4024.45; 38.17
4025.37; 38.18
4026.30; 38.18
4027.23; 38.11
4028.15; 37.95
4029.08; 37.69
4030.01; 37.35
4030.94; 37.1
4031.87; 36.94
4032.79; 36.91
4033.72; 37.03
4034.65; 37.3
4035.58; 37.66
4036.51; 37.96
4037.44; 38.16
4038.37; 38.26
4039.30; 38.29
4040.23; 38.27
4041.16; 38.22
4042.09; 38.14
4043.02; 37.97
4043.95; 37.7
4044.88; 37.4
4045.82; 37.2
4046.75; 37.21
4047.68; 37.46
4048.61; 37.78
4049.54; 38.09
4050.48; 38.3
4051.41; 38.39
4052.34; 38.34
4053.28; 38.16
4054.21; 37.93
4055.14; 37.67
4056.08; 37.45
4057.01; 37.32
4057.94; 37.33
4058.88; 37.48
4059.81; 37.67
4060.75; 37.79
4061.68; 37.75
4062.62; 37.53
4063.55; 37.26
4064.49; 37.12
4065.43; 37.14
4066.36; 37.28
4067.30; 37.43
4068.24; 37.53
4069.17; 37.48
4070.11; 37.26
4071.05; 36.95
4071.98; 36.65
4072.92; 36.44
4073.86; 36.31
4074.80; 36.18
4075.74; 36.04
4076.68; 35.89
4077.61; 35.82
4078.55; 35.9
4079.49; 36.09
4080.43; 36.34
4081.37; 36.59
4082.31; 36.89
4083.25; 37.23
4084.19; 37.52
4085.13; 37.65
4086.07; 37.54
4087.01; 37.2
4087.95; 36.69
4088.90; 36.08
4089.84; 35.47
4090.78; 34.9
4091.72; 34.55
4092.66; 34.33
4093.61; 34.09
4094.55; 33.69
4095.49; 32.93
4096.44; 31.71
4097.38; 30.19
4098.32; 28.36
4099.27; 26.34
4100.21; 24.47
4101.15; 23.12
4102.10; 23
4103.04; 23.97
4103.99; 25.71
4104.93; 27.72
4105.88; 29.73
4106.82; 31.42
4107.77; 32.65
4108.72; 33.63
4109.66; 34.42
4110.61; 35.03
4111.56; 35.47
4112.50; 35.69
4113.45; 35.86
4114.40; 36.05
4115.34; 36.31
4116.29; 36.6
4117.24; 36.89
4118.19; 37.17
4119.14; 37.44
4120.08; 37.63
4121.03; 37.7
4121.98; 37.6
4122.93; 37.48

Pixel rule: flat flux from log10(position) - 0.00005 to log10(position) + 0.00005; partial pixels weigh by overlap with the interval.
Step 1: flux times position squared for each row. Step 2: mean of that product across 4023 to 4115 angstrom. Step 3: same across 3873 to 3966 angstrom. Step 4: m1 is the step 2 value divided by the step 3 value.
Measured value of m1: 1.15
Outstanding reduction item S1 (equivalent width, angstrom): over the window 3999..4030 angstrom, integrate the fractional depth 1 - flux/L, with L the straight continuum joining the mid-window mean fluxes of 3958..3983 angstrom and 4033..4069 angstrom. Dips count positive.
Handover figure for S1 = -3.3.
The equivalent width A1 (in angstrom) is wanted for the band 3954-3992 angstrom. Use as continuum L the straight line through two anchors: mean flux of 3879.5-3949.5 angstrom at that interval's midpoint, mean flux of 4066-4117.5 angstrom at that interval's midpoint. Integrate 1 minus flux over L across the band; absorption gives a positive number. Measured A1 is 1.8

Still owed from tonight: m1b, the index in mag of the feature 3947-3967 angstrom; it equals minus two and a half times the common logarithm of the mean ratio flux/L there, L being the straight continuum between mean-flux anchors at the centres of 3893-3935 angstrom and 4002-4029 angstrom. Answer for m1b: 0.04 mag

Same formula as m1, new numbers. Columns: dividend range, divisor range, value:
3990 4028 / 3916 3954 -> 1.15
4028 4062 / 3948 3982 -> 1.25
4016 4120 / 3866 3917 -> 1.16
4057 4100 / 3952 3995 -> 1.16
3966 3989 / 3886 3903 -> 1.05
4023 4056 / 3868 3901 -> 1.27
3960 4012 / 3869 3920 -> 1.03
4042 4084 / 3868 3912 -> 1.22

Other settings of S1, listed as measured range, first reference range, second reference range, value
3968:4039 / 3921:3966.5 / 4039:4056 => 1.0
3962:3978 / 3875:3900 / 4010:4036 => 4.0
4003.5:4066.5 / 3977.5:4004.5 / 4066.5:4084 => -1.7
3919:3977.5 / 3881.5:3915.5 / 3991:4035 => 5.0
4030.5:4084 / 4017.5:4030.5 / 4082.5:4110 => -3.4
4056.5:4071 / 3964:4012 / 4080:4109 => -2.1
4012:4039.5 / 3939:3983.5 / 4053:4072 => -1.6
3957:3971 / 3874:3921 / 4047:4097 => 2.7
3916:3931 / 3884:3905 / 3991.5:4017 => -1.4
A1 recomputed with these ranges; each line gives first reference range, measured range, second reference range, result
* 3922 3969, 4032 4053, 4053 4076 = -0.83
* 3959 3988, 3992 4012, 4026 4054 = -2.16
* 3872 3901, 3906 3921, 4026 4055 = -2.33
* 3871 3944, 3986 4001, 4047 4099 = -0.81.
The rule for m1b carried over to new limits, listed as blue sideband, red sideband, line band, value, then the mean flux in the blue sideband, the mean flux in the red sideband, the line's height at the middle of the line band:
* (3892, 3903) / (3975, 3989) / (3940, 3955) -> -0.07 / 33.2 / 35.3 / 34.4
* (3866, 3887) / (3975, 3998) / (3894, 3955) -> 0.01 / 34.3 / 35.9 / 35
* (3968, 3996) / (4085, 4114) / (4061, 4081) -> -0.15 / 32.4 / 32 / 32.1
